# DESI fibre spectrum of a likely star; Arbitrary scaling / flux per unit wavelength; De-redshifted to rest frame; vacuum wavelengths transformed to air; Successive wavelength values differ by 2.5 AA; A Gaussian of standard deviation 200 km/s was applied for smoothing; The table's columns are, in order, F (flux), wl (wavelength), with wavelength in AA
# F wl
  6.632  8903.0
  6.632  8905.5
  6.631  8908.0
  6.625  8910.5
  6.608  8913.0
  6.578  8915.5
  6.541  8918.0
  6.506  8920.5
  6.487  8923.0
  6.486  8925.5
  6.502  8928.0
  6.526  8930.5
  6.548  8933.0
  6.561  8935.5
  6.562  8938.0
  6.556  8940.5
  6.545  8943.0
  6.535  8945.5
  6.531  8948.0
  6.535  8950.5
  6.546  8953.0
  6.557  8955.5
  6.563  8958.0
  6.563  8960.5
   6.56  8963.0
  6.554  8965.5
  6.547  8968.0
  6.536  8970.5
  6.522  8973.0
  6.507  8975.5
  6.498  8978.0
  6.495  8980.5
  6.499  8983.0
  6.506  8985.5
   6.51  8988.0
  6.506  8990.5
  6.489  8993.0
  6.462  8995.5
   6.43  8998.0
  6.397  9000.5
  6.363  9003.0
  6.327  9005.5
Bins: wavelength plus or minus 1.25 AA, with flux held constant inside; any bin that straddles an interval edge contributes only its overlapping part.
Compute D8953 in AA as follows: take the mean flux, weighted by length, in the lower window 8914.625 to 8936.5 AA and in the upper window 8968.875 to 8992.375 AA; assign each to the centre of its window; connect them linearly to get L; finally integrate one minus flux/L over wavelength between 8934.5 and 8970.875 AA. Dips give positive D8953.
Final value -0.2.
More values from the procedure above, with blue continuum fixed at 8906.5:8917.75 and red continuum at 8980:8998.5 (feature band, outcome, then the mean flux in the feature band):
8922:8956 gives 0.16 AA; 6.53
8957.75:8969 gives -0.05 AA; 6.56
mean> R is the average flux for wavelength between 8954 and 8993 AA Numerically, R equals 6.53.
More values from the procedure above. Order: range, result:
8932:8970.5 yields 6.55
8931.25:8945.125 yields 6.55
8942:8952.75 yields 6.54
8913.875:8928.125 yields 6.52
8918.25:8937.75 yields 6.52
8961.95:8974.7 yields 6.54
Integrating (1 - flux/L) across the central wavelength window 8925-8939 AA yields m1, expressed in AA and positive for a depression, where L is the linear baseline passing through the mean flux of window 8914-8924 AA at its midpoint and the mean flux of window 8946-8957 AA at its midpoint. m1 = 0.0 AA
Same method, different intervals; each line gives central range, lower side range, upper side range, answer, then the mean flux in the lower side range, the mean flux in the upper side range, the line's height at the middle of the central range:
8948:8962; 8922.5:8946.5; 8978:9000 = -0.08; 6.53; 6.48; 6.51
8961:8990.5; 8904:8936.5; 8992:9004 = -0.26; 6.56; 6.43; 6.47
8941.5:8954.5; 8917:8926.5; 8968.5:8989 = -0.06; 6.5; 6.51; 6.51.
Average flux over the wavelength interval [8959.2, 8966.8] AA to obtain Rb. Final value 6.56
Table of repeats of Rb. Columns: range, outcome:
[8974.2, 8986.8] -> 6.5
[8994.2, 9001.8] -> 6.43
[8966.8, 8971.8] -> 6.54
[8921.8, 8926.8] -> 6.49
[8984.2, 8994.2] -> 6.5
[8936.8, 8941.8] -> 6.56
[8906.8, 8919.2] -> 6.6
